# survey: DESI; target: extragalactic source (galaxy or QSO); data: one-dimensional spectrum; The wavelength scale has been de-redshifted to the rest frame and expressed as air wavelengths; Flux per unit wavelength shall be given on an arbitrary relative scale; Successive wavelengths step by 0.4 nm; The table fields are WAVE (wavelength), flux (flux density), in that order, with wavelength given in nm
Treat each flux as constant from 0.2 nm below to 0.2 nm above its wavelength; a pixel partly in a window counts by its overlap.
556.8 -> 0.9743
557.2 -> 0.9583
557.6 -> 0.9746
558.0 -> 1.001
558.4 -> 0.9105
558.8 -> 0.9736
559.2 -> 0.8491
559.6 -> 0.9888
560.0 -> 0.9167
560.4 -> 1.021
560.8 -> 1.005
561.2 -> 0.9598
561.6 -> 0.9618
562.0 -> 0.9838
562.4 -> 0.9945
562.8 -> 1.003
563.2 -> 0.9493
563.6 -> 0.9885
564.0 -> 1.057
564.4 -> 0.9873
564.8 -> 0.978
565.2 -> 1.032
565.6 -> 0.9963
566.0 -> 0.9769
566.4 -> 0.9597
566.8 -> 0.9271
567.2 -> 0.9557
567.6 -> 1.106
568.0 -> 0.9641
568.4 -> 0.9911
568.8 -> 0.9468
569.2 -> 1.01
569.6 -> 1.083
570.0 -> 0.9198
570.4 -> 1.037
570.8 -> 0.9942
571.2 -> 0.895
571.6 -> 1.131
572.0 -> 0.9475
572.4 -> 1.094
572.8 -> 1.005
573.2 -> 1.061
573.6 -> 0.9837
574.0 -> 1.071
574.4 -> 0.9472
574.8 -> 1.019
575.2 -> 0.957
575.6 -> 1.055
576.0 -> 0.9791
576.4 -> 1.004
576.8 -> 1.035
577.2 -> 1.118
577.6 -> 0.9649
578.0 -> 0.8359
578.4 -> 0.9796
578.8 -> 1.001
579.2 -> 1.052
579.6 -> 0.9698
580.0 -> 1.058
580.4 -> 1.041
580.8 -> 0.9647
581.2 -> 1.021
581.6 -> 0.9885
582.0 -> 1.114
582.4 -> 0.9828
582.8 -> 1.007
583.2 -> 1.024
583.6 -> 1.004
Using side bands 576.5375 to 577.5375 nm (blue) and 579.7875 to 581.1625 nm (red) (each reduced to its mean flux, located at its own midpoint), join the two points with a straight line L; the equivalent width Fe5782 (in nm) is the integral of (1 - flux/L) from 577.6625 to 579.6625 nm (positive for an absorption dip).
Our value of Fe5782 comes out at 0.139 nm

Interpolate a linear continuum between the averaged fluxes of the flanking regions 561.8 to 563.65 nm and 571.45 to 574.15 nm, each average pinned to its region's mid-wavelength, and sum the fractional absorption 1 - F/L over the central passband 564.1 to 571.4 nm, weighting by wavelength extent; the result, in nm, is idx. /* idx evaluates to 0.17 nm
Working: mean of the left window 0.983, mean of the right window 1.04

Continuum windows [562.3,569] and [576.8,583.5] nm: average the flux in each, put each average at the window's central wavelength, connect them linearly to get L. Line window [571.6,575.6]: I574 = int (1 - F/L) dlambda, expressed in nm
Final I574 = -0.07 nm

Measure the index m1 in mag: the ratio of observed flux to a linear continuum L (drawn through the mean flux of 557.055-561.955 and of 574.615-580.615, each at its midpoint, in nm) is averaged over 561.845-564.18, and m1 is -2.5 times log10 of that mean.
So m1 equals -0.029 mag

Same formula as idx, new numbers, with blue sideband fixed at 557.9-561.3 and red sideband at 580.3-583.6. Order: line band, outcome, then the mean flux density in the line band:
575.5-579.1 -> 0.03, 0.997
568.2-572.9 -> -0.09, 1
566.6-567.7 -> -0.01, 0.986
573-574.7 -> -0.04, 1.02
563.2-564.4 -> -0.05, 1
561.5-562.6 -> -0.02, 0.982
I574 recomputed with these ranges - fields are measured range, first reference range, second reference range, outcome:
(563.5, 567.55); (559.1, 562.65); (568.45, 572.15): -0.033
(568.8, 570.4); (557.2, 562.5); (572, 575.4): -0.004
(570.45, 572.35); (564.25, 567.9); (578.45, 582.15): -0.004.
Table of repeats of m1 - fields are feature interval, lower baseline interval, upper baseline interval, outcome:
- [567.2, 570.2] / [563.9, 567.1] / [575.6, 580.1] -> -0.011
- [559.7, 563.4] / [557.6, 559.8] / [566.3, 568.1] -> -0.020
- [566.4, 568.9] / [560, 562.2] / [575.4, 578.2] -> 0.007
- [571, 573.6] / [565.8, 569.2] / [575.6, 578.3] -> -0.035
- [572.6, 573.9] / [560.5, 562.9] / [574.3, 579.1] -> -0.031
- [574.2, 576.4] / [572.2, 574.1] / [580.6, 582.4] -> 0.046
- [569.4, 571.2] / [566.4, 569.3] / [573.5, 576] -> -0.006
